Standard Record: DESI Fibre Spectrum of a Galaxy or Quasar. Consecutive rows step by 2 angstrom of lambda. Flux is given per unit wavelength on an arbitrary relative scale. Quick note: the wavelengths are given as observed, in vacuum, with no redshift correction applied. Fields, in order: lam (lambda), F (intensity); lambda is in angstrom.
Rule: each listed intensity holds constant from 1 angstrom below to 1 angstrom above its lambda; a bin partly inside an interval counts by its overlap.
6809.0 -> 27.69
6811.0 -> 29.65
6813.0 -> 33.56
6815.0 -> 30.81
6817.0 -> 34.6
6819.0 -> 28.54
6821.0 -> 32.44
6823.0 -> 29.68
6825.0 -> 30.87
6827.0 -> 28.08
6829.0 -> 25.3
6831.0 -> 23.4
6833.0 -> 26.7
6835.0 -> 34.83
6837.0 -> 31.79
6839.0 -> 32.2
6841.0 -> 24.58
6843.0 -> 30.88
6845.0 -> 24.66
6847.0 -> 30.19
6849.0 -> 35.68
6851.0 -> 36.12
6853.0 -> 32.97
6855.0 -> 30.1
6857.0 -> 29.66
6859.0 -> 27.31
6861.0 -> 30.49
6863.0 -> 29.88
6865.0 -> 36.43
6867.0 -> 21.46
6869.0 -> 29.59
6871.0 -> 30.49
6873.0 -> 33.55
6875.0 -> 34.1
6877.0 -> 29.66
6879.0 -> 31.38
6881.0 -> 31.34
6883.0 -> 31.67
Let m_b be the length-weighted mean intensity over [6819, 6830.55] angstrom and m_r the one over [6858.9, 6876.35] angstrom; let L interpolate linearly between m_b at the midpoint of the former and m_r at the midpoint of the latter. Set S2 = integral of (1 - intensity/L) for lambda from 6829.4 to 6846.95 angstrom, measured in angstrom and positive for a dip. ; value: 0.5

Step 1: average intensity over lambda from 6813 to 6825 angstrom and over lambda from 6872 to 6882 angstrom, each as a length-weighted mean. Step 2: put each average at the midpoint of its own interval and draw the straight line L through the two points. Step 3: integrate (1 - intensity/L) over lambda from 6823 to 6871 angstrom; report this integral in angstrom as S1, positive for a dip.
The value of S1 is 3.0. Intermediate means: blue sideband 31.4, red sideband 32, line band 29.7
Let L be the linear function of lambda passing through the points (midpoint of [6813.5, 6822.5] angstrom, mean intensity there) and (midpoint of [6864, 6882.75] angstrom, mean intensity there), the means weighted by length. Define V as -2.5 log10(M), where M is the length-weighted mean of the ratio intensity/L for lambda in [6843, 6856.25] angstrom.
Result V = -0.011 mag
